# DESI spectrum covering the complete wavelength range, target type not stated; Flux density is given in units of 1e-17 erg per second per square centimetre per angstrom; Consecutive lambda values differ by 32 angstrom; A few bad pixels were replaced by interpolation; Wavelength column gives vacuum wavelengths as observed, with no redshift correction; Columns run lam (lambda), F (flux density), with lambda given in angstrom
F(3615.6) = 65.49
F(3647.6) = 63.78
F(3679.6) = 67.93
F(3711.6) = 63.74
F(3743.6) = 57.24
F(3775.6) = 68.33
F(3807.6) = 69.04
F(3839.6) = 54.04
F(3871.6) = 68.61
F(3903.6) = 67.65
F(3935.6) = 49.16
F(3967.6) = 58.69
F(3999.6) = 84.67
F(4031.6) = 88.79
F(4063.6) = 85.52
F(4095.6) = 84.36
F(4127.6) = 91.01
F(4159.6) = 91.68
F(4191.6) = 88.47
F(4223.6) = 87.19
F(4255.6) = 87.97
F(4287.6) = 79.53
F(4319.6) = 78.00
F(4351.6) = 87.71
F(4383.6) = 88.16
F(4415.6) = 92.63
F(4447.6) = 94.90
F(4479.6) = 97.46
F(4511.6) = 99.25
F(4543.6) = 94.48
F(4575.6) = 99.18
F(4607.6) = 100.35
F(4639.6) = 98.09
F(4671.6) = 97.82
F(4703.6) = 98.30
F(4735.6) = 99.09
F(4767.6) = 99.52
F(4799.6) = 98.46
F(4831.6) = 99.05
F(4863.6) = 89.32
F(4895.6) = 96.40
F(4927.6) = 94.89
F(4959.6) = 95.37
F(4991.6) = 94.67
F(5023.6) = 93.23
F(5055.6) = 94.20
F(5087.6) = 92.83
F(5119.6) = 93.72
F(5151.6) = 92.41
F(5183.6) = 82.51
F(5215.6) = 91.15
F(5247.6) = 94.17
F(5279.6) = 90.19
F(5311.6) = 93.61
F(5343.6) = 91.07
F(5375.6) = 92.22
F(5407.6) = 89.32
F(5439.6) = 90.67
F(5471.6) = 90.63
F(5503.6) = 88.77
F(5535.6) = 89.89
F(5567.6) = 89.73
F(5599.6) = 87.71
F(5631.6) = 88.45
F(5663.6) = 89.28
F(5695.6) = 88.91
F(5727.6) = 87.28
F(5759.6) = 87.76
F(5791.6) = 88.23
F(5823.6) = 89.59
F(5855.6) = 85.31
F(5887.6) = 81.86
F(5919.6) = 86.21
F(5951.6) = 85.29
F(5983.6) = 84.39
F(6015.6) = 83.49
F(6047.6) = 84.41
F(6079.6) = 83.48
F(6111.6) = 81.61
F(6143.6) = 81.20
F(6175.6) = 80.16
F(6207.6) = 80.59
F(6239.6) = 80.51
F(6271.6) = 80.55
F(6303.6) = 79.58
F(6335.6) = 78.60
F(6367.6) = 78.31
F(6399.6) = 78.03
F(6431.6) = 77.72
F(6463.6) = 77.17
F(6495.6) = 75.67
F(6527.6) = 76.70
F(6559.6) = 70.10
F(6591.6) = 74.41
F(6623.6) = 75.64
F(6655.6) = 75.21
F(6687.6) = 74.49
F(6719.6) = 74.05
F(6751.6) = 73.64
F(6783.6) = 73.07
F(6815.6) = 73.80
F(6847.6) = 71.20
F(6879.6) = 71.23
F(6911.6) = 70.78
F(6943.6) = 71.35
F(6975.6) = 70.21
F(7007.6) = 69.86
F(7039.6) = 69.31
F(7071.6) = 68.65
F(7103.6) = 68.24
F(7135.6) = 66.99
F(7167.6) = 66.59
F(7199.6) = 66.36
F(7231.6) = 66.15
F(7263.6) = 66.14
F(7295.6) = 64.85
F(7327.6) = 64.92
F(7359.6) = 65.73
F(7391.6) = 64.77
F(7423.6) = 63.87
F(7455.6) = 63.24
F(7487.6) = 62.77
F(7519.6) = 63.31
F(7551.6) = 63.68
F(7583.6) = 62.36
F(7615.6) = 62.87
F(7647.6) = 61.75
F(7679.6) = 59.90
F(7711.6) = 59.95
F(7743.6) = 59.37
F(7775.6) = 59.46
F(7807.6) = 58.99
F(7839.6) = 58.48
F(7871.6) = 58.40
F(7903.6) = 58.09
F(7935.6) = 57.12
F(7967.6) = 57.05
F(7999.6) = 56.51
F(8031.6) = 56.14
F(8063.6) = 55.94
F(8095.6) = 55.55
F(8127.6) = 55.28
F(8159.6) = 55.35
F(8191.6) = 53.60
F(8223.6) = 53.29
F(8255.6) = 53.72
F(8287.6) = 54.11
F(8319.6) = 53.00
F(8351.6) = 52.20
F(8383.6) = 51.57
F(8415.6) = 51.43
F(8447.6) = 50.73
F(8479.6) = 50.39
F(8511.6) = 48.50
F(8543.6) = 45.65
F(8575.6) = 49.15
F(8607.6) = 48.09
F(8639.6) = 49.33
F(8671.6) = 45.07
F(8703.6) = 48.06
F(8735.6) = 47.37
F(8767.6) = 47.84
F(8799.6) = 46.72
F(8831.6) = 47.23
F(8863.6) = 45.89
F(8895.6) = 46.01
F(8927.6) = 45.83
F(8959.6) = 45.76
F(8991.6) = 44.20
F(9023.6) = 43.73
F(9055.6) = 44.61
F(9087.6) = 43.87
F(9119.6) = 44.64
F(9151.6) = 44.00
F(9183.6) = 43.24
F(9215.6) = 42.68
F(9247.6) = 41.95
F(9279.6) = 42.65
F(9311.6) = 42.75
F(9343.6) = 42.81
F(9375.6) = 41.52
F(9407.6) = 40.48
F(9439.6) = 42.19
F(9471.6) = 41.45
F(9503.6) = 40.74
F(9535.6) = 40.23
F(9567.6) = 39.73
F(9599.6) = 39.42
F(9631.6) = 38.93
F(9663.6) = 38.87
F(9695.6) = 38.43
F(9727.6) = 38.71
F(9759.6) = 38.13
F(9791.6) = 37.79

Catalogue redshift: 0.00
